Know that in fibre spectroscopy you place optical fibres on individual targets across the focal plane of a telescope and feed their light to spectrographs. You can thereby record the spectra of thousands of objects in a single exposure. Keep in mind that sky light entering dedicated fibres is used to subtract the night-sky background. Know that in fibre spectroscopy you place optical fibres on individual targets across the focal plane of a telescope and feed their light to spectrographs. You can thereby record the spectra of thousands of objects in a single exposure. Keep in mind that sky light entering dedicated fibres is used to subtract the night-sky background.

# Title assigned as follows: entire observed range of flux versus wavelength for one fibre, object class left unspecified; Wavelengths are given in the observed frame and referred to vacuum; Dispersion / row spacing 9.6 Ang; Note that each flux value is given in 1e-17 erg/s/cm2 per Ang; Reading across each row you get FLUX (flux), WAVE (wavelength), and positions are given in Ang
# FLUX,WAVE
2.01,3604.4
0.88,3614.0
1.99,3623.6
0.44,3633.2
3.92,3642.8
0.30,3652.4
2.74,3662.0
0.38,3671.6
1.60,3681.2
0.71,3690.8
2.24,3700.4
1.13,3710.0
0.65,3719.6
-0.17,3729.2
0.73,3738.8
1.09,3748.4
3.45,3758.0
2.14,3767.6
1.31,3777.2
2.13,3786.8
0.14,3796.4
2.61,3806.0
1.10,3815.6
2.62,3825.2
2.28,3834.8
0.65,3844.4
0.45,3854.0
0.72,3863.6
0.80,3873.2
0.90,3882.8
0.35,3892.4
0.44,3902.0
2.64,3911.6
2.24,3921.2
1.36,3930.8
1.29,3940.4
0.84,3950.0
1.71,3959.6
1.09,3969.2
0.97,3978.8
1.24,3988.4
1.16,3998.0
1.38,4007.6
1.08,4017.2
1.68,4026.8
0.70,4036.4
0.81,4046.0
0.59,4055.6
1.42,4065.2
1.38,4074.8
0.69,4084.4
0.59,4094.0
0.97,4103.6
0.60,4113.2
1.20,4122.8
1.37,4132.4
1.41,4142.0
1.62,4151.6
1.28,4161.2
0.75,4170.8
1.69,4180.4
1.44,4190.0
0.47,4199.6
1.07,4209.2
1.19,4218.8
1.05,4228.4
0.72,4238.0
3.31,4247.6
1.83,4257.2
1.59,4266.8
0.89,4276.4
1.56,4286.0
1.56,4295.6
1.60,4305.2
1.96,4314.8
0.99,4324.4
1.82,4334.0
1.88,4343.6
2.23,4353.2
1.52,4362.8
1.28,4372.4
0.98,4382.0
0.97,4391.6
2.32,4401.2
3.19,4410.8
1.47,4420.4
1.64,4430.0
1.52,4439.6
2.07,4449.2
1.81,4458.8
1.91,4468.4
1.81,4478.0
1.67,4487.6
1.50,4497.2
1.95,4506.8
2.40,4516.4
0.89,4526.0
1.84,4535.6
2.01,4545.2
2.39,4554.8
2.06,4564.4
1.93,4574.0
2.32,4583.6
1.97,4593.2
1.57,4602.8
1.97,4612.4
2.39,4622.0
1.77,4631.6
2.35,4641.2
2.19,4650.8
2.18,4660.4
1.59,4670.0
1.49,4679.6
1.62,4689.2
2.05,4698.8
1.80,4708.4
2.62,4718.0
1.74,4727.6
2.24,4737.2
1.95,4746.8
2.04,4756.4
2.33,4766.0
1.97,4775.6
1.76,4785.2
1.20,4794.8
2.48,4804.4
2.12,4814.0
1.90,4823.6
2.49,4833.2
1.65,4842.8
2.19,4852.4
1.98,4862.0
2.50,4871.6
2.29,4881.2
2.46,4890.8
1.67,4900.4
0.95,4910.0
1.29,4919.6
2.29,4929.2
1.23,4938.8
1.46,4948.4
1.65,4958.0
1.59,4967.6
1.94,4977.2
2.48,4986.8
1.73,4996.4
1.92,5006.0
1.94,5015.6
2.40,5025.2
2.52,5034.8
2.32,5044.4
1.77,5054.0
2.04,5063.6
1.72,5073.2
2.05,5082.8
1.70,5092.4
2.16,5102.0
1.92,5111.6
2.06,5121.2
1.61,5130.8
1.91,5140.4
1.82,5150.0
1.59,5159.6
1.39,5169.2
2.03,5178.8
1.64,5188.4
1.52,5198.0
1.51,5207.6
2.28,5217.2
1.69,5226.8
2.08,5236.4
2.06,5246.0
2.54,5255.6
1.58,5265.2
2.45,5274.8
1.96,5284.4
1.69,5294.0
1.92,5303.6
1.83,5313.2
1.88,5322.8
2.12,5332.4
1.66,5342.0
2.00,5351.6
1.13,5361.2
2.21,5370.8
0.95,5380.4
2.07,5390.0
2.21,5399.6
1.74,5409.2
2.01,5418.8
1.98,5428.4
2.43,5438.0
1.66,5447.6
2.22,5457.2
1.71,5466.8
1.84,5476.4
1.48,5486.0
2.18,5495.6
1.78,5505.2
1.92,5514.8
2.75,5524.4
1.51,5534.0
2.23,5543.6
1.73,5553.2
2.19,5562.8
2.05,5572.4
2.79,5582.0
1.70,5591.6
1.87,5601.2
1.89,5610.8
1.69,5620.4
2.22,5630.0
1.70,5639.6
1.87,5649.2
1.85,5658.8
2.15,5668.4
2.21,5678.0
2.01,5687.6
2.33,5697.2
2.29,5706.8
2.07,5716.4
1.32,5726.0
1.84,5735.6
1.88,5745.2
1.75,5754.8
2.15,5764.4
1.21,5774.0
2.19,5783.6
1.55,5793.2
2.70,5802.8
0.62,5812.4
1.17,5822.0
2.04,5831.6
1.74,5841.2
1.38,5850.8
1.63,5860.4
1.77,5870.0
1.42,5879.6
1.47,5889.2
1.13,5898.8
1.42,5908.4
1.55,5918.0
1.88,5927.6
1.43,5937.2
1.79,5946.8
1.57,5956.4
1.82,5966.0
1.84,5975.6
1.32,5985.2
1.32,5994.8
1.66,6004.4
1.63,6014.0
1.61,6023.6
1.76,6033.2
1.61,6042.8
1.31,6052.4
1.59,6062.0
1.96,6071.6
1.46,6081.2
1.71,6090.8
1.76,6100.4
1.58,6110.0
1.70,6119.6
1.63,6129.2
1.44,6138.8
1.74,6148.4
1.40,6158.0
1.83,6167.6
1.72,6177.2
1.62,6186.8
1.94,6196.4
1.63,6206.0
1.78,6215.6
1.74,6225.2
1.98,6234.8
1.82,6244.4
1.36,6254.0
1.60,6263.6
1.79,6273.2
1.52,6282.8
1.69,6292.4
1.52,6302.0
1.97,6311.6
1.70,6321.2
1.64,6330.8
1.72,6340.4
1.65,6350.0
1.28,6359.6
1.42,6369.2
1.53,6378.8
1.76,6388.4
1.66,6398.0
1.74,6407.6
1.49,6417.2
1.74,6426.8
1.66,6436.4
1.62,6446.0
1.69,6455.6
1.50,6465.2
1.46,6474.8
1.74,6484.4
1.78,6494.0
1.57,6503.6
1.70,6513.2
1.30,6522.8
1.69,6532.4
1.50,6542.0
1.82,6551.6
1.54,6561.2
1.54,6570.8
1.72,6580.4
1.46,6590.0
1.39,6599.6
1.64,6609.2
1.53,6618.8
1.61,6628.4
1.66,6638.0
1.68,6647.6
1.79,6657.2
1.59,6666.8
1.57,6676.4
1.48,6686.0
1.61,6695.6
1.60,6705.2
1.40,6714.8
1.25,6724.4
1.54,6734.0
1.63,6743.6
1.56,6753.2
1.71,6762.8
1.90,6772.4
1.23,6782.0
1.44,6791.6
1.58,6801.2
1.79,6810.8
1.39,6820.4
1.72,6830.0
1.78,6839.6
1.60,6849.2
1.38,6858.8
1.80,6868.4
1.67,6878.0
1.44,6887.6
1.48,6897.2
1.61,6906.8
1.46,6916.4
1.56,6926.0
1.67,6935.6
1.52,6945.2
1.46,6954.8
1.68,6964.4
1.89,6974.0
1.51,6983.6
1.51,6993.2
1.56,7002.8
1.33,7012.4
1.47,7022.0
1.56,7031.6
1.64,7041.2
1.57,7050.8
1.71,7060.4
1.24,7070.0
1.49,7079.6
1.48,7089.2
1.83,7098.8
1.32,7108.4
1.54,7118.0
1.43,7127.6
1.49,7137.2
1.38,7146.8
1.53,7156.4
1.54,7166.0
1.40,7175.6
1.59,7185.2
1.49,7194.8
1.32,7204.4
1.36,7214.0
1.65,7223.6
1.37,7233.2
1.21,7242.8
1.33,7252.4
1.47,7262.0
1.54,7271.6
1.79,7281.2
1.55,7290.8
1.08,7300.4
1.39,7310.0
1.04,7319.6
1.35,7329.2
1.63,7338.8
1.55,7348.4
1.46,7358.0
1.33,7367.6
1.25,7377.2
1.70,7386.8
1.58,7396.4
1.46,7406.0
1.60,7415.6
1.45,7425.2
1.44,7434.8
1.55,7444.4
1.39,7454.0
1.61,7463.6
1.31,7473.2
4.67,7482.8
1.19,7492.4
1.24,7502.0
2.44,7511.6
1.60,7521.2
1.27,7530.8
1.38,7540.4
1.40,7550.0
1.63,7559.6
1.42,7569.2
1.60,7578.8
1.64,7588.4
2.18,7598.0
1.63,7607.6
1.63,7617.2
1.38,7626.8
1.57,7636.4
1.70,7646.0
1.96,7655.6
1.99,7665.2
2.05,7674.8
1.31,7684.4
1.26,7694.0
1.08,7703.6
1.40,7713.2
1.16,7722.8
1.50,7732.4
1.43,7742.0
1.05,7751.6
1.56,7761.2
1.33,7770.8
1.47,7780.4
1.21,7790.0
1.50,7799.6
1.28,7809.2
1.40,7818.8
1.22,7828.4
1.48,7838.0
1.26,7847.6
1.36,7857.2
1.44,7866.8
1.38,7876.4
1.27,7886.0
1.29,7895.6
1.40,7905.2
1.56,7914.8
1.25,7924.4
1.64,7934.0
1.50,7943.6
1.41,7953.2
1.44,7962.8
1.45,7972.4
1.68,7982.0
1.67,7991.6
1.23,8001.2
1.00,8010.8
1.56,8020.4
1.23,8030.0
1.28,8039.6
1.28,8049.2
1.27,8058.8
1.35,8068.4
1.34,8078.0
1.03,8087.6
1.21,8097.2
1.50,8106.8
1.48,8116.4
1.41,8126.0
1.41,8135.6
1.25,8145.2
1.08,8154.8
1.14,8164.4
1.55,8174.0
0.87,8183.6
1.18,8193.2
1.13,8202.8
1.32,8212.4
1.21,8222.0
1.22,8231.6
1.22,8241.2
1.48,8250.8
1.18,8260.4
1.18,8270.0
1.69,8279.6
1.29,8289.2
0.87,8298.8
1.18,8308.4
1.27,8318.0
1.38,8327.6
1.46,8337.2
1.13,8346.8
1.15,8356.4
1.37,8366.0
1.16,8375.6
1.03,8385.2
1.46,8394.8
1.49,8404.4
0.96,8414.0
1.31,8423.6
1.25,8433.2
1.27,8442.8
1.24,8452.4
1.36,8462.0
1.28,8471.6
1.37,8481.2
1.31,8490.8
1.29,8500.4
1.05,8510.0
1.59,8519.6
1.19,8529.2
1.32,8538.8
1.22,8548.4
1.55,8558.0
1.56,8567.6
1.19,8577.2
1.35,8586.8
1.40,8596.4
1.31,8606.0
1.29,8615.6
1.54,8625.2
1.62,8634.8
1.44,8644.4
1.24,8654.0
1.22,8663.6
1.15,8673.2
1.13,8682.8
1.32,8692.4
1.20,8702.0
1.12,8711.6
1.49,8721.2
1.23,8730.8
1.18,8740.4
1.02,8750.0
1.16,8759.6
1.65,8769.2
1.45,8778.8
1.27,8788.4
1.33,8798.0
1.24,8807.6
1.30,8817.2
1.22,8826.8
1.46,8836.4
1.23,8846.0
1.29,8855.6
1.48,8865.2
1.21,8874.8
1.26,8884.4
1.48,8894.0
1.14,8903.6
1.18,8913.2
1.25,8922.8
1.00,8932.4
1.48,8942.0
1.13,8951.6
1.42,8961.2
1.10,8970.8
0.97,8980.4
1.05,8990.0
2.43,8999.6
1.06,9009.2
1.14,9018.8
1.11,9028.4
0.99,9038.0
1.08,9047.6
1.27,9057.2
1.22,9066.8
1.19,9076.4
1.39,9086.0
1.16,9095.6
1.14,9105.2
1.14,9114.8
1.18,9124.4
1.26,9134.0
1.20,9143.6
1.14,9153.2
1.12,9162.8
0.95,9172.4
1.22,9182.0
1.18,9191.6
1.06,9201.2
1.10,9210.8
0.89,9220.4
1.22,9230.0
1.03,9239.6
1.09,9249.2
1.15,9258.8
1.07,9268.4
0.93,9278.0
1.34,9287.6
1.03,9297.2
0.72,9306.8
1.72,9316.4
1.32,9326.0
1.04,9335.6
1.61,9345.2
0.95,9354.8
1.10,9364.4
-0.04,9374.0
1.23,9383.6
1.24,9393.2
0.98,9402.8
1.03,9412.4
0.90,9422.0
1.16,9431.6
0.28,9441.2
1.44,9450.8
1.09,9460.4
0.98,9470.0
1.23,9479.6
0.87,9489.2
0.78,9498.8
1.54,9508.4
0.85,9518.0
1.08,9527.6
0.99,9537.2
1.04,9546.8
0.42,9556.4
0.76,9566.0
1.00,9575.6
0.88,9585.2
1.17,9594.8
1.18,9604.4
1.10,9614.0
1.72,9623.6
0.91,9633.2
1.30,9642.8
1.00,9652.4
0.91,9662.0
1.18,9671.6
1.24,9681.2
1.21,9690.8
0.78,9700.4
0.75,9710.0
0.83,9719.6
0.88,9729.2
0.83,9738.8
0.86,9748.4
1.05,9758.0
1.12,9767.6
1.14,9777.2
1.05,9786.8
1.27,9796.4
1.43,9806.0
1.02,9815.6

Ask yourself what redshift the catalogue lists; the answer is 0.140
